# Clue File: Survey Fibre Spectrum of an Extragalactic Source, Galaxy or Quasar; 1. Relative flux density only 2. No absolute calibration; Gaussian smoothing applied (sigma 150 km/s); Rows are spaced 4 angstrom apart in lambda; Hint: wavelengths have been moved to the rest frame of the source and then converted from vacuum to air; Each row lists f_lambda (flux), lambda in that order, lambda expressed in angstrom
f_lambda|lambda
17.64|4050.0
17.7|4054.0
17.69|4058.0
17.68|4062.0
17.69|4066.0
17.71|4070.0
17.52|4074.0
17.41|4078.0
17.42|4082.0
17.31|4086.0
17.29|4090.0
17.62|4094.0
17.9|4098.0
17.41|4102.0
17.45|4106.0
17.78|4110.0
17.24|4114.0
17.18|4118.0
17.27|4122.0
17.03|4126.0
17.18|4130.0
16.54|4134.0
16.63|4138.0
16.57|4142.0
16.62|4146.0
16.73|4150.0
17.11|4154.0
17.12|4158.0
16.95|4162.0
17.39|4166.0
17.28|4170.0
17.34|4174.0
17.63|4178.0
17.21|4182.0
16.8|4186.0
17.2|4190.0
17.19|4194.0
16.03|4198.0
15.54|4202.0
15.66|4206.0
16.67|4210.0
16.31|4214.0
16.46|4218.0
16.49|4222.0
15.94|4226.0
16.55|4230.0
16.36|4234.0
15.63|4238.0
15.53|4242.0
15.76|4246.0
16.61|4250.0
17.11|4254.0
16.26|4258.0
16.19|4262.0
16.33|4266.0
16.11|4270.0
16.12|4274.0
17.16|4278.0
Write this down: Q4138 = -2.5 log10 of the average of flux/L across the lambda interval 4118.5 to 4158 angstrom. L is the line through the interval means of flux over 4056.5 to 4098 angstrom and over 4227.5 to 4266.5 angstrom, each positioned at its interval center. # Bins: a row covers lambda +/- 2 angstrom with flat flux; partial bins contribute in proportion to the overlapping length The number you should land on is 0.01 mag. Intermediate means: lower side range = 17.5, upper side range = 16.2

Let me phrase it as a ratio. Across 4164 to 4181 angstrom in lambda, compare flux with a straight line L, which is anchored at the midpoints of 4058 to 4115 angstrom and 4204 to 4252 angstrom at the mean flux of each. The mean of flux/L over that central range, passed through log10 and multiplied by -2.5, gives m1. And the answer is -0.04 mag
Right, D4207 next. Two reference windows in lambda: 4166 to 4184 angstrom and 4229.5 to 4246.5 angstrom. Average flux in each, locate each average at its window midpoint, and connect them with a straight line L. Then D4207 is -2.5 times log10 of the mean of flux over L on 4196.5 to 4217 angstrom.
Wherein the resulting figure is 0.038 mag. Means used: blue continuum 17.4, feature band 16.1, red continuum 15.9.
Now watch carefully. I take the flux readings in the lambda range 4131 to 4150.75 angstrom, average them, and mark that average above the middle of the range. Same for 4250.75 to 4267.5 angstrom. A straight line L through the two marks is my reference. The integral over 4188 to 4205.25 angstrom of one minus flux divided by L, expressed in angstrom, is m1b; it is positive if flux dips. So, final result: 0.1 angstrom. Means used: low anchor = 16.6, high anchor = 16.5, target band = 16.4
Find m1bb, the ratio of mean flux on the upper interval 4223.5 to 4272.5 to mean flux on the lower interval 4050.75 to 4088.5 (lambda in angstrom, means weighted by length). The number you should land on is 0.92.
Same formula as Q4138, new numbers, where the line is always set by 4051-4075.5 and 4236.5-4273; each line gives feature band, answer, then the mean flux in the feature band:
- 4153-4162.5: -0.01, 17.1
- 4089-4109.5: -0.01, 17.6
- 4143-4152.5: 0.02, 16.7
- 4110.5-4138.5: 0.01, 17.1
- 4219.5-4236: 0.00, 16.3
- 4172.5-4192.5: -0.03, 17.2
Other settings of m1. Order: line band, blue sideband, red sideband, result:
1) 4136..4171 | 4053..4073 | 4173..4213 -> 0.00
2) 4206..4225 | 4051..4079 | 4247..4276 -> 0.02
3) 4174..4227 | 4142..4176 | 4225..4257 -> 0.00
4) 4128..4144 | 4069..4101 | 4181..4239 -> 0.02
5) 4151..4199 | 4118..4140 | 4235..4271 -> -0.03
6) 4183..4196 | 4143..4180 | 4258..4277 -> -0.01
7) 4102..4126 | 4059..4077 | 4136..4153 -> -0.02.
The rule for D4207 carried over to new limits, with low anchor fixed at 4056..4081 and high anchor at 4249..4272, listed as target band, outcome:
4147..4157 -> 0.01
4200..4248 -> 0.04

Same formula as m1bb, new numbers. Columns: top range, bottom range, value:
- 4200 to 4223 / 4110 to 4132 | 0.94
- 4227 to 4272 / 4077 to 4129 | 0.93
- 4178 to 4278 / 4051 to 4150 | 0.95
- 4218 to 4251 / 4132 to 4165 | 0.96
